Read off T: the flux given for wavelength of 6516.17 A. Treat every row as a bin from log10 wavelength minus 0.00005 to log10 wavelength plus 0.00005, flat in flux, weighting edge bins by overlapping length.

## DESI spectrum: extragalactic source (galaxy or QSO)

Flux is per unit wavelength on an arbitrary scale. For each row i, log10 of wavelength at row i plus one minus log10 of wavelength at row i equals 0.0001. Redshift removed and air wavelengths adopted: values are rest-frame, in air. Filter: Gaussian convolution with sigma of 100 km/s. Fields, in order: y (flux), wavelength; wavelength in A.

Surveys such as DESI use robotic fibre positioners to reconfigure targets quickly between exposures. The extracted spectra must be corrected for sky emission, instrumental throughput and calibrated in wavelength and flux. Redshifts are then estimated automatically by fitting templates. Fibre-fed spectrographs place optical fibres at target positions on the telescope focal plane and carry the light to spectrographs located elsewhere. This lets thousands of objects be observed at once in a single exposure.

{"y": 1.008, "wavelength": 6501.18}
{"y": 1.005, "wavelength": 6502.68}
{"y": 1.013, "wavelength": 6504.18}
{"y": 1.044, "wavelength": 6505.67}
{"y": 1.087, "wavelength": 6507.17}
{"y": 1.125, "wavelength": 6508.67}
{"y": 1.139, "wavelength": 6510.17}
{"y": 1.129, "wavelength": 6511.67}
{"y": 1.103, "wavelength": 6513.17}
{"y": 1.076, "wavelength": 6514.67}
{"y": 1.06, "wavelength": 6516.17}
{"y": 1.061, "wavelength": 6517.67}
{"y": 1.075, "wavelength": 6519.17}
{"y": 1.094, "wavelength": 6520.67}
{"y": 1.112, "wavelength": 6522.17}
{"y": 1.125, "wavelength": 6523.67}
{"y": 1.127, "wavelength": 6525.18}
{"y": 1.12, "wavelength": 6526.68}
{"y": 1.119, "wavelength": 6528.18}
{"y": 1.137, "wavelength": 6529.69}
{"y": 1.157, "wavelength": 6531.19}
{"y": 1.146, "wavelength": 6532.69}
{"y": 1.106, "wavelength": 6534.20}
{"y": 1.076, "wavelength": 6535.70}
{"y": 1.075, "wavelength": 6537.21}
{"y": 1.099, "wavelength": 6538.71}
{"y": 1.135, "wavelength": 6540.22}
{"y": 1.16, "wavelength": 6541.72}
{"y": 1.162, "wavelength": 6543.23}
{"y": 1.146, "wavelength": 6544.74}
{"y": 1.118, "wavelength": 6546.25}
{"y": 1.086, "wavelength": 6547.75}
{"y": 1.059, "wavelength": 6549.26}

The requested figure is 1.06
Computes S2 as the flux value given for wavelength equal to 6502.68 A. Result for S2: 1.005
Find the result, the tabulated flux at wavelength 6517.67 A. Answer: 1.061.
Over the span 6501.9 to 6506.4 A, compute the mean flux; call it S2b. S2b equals 1.02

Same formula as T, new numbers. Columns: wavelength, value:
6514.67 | 1.076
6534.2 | 1.106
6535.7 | 1.076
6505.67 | 1.044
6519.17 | 1.075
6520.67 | 1.094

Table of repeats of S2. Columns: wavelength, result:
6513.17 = 1.103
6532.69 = 1.146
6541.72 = 1.16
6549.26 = 1.059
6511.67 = 1.129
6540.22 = 1.135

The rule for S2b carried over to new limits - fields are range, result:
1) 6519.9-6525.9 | 1.11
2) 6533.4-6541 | 1.1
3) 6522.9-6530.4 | 1.12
